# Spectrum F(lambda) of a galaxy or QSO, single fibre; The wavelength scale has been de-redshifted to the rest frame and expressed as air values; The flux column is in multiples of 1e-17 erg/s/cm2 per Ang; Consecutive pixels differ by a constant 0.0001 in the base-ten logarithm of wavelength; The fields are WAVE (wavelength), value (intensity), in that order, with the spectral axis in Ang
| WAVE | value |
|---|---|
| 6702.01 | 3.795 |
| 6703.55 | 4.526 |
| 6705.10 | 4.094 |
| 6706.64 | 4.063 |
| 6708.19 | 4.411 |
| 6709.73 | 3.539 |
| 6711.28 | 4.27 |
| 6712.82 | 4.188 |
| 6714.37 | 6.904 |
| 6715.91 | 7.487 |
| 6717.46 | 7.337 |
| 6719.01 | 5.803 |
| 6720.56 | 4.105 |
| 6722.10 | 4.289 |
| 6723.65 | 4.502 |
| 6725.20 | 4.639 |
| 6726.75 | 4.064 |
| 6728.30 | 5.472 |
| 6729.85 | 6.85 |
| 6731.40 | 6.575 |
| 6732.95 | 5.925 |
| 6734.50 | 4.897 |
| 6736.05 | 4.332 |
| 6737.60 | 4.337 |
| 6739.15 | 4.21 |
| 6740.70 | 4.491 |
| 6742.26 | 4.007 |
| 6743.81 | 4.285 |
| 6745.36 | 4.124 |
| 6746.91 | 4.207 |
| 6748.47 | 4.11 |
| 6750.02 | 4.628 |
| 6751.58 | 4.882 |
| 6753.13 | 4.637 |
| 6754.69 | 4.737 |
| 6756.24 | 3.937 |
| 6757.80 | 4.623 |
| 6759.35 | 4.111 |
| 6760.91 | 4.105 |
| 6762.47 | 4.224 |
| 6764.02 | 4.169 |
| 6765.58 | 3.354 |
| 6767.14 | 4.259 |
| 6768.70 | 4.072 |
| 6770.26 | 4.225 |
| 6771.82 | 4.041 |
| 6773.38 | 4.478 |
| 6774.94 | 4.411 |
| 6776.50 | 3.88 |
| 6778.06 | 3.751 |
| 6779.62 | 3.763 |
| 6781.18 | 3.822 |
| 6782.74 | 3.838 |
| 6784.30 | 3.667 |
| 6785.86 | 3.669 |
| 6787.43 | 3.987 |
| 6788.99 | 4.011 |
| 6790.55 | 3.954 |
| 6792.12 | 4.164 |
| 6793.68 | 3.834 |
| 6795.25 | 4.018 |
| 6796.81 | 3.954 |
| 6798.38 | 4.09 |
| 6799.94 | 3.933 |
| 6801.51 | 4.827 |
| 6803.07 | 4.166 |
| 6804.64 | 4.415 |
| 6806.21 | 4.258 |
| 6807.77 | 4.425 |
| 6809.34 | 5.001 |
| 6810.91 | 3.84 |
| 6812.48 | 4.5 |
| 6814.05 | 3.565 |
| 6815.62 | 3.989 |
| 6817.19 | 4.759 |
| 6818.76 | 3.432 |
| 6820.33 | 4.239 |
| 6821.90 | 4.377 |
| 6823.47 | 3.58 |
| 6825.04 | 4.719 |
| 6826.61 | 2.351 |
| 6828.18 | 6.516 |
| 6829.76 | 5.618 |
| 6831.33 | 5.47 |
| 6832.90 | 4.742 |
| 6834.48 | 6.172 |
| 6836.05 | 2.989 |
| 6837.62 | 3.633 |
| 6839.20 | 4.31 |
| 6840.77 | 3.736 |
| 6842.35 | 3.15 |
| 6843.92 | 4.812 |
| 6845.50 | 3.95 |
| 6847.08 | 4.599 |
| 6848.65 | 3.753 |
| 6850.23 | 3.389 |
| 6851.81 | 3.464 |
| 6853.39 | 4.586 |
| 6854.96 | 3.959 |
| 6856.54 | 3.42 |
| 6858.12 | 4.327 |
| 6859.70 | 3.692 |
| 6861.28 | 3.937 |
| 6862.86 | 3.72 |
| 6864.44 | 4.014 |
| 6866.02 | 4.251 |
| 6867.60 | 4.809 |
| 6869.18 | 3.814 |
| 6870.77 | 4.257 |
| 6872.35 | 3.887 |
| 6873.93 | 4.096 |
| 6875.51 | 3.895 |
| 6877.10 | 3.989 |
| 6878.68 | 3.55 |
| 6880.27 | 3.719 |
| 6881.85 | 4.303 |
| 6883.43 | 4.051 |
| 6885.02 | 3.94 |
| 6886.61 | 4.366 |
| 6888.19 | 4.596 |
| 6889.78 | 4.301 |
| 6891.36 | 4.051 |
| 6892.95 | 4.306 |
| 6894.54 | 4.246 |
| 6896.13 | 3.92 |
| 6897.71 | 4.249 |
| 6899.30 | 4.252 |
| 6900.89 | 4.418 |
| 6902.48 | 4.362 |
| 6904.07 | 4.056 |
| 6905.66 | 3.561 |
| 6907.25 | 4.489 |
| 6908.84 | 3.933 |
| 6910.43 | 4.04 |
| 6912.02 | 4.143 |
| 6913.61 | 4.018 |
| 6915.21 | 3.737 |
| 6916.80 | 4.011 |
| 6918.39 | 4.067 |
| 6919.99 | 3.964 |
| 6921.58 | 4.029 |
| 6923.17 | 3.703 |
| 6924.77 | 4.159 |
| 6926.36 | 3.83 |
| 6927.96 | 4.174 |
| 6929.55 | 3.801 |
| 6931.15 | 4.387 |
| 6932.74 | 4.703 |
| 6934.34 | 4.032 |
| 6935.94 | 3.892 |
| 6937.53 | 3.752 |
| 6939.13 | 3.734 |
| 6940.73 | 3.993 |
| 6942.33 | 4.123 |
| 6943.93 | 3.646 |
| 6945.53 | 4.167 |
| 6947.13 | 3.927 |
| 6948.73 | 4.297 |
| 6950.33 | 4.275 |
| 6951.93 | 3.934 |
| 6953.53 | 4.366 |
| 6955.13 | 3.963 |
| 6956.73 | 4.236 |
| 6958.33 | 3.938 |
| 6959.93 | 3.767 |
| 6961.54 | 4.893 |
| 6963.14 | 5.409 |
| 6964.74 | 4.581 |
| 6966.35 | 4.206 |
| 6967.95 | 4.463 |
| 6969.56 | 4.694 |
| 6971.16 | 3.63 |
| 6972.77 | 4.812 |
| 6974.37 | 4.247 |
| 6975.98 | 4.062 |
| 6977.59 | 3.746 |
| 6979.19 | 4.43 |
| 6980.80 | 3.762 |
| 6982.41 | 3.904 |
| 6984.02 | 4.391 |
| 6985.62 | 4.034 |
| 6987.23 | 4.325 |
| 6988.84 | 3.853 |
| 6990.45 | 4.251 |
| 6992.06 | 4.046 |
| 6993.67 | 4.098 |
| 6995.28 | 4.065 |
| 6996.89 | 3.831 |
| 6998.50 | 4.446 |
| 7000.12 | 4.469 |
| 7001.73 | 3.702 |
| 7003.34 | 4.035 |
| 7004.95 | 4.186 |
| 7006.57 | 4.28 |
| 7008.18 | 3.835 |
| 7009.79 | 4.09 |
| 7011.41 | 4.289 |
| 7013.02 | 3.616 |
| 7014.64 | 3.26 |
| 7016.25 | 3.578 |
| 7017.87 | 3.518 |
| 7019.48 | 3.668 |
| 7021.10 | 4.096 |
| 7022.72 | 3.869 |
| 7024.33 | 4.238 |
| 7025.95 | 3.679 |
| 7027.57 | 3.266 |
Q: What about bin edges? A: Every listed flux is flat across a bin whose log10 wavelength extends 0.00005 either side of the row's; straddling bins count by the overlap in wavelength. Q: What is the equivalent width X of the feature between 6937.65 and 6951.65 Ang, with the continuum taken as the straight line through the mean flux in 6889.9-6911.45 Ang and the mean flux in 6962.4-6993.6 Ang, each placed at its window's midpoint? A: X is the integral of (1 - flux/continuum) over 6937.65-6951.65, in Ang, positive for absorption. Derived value 0.67 Ang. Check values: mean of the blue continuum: 4.15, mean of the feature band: 4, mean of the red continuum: 4.25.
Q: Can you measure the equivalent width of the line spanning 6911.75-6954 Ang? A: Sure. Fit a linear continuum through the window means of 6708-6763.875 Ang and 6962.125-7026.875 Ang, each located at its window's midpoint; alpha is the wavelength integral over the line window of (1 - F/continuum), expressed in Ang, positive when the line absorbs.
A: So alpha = 2.33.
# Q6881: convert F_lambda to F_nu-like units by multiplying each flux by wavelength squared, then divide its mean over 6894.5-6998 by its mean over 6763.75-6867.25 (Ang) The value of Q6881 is 1.04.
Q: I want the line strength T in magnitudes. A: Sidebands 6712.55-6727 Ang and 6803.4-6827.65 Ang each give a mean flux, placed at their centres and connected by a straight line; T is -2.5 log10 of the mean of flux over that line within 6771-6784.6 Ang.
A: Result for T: 0.167 mag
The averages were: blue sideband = 5.42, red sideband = 4.12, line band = 3.97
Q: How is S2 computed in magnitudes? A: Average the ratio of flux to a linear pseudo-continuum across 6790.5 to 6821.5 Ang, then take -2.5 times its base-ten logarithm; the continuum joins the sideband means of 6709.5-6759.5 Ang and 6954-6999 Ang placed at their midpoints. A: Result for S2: 0.13 mag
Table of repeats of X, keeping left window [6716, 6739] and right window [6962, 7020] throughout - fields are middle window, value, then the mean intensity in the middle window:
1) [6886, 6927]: 3.43 Ang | 4.11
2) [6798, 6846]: 5.31 Ang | 4.31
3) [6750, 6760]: 1.24 Ang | 4.5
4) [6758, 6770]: 2.41 Ang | 4.08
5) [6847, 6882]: 5.31 Ang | 3.96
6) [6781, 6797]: 3.49 Ang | 3.9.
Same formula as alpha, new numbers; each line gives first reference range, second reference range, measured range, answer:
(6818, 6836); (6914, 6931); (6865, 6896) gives 0.8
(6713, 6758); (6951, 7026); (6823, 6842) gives 0.7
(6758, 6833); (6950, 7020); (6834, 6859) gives 1.0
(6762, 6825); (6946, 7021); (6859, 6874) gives 0.2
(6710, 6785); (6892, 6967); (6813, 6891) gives 3.3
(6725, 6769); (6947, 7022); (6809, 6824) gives 1.1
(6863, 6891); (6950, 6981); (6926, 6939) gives 0.5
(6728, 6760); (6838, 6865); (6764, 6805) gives 3.7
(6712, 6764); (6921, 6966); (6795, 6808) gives 1.1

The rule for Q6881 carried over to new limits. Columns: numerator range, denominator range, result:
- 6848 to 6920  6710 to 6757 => 0.86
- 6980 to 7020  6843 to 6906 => 1.01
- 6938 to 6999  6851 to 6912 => 1.05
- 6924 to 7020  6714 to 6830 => 0.98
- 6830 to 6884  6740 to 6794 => 1.02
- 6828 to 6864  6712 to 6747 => 0.85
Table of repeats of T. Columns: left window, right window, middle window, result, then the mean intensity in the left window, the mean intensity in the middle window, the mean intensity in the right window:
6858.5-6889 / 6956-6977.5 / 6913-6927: 0.069 mag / 4.05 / 3.95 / 4.36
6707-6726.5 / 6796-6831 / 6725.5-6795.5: 0.095 mag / 5.07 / 4.34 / 4.31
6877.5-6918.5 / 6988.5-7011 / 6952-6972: -0.061 mag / 4.1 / 4.33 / 4.09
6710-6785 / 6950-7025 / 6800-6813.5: 0.022 mag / 4.6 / 4.39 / 4.11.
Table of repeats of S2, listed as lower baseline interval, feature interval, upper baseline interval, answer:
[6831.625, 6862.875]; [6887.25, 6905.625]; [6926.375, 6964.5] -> -0.03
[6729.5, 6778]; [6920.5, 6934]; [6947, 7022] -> 0.03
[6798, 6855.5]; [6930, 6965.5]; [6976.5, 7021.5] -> -0.03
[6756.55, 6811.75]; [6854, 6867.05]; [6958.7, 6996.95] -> 0.06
